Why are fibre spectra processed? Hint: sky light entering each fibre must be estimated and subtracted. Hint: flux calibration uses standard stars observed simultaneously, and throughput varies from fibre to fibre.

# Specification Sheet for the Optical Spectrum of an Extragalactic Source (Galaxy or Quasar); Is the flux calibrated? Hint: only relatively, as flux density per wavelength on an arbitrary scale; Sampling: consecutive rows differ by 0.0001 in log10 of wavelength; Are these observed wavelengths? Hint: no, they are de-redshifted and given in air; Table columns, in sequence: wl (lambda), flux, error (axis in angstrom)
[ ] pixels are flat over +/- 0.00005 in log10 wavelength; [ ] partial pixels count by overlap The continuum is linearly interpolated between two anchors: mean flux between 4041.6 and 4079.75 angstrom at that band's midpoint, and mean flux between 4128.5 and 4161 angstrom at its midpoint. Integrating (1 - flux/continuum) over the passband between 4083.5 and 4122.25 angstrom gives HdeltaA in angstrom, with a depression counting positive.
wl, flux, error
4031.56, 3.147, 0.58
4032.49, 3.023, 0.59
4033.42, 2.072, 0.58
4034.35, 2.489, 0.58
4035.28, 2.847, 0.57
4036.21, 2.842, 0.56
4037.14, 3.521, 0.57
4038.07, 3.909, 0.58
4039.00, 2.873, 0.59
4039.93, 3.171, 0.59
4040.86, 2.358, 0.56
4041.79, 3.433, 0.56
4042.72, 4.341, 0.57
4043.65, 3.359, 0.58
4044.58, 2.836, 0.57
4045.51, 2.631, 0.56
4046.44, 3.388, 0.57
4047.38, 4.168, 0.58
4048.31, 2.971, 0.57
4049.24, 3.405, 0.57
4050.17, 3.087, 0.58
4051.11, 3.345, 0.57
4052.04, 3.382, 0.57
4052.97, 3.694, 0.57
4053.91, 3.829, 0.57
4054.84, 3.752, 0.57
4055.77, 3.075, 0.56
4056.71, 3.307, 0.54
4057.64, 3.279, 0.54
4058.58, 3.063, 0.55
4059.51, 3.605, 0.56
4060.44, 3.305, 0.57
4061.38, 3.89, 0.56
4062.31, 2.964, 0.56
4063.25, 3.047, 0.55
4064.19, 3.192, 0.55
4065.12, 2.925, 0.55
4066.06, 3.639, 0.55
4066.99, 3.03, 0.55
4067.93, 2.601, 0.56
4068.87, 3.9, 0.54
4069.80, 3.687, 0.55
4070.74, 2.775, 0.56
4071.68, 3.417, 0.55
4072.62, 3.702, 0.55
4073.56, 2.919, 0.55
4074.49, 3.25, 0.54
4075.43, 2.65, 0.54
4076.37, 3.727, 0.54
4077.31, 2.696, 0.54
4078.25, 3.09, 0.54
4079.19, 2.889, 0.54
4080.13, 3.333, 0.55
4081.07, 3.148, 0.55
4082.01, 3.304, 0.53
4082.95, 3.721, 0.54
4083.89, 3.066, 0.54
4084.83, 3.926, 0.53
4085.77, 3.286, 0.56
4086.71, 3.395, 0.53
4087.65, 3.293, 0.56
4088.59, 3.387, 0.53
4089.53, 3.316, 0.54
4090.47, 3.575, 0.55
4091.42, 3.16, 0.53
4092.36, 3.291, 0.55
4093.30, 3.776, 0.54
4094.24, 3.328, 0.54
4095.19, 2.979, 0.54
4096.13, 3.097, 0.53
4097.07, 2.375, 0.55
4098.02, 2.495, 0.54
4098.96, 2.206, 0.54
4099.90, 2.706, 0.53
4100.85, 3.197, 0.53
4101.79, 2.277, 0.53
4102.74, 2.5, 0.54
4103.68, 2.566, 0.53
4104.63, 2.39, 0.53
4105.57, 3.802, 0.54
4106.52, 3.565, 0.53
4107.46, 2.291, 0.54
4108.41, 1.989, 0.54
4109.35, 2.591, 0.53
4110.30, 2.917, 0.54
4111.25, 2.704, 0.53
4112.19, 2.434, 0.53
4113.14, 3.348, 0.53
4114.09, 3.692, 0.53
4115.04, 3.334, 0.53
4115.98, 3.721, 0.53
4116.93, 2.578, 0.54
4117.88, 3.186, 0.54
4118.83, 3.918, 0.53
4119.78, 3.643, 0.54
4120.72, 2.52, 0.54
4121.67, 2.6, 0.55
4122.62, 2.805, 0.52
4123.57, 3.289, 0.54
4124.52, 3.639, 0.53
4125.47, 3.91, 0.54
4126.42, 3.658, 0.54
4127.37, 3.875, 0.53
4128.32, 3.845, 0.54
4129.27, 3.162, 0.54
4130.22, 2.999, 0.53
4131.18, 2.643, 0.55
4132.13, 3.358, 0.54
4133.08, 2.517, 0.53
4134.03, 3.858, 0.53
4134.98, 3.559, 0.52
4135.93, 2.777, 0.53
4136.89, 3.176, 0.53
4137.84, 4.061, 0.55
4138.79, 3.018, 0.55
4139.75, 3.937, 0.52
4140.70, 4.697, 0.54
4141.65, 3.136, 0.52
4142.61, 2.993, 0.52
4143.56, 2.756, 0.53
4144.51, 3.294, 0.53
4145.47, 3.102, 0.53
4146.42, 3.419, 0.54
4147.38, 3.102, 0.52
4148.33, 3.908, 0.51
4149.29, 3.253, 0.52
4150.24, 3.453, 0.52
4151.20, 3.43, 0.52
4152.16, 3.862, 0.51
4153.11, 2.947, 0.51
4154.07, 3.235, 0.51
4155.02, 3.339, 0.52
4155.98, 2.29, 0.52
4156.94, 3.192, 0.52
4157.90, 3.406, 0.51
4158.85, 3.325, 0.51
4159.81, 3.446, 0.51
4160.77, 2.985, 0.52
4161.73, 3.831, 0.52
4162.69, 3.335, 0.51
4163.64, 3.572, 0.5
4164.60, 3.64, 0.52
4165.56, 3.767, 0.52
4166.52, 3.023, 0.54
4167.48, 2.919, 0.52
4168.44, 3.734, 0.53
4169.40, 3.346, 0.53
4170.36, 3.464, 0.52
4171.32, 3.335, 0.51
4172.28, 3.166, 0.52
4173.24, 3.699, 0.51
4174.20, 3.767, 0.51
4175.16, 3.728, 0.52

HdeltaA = 3.1 angstrom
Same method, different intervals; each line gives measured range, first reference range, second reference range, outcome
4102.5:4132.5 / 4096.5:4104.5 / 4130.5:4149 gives -2.4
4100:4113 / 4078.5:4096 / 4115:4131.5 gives 2.3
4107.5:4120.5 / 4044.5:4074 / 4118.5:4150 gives 1.1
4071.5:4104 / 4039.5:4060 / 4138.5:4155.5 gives 2.4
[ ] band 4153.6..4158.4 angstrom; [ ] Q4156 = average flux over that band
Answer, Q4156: 3.1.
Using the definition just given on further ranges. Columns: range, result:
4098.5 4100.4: 2.46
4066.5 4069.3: 3.17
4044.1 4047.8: 3.24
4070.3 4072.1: 3.09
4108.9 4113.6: 2.8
